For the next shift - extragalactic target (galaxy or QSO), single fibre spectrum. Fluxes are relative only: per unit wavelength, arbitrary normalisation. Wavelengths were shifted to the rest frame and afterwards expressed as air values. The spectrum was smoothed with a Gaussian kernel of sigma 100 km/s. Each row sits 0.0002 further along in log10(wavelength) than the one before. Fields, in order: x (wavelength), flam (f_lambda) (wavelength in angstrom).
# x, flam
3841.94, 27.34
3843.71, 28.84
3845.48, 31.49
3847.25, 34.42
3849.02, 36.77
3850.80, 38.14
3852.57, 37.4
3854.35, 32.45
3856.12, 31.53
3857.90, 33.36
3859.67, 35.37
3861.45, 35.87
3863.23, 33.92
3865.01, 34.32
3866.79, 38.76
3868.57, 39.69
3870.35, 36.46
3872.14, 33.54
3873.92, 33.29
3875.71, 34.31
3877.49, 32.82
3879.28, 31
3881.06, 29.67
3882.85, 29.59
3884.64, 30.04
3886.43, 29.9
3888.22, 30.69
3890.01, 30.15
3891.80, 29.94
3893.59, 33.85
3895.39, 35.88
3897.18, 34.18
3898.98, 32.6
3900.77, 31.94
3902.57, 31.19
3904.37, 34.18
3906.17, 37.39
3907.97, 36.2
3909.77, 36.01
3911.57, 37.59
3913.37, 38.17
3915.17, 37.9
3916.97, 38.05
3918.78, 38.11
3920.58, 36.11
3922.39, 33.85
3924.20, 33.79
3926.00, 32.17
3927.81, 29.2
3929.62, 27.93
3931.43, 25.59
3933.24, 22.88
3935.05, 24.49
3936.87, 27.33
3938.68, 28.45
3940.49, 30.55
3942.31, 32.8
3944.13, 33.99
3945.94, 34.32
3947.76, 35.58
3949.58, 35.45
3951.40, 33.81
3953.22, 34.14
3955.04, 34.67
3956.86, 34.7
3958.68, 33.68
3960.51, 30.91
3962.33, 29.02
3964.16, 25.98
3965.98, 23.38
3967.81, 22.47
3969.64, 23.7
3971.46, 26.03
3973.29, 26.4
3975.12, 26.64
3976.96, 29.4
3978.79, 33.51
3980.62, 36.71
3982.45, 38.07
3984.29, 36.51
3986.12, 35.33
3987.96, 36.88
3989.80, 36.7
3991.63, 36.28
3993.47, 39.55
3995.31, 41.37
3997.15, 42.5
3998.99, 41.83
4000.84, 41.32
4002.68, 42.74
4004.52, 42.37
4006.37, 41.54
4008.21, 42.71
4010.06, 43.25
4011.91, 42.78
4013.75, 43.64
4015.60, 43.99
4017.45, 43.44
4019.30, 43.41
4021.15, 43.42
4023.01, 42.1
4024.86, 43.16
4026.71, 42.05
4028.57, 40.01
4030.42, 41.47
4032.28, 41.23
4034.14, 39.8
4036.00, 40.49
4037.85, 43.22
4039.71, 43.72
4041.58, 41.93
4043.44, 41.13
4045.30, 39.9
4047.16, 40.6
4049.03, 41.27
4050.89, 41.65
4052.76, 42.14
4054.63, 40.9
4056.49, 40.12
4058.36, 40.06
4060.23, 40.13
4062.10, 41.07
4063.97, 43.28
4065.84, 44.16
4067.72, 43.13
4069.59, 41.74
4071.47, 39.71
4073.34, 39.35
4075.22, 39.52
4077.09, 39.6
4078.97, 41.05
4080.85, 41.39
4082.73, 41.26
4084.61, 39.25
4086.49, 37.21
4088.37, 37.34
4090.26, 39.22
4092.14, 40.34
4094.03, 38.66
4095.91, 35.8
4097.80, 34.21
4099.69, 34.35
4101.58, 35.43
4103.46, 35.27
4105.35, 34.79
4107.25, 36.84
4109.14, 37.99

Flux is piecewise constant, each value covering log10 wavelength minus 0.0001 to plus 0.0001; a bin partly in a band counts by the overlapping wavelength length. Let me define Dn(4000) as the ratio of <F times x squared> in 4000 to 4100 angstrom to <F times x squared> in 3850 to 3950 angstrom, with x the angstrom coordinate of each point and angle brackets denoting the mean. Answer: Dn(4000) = 1.33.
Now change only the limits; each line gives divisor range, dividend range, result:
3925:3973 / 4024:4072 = 1.47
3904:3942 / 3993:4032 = 1.36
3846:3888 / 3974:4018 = 1.23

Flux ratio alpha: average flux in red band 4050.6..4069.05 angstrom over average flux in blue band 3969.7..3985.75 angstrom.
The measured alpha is 1.33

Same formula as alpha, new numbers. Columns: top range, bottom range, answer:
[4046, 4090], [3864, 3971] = 1.26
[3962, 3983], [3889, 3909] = 0.85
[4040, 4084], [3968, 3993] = 1.27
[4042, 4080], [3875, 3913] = 1.25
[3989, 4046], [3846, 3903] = 1.24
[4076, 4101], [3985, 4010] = 0.96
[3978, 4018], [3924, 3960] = 1.29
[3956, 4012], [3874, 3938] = 1.08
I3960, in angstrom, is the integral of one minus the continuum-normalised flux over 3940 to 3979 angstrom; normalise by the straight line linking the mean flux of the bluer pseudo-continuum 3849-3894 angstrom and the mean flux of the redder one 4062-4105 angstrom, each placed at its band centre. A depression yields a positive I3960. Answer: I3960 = 5.8 angstrom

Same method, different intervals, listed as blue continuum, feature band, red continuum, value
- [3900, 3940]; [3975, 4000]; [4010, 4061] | 0.8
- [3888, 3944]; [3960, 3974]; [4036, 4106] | 3.7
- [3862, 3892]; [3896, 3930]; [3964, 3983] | -3.8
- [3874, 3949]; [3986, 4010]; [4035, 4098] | -2.2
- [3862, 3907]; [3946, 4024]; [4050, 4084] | 3.1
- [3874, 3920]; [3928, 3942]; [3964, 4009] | 2.9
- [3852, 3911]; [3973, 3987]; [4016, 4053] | 2.1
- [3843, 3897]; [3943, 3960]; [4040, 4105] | 0.8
